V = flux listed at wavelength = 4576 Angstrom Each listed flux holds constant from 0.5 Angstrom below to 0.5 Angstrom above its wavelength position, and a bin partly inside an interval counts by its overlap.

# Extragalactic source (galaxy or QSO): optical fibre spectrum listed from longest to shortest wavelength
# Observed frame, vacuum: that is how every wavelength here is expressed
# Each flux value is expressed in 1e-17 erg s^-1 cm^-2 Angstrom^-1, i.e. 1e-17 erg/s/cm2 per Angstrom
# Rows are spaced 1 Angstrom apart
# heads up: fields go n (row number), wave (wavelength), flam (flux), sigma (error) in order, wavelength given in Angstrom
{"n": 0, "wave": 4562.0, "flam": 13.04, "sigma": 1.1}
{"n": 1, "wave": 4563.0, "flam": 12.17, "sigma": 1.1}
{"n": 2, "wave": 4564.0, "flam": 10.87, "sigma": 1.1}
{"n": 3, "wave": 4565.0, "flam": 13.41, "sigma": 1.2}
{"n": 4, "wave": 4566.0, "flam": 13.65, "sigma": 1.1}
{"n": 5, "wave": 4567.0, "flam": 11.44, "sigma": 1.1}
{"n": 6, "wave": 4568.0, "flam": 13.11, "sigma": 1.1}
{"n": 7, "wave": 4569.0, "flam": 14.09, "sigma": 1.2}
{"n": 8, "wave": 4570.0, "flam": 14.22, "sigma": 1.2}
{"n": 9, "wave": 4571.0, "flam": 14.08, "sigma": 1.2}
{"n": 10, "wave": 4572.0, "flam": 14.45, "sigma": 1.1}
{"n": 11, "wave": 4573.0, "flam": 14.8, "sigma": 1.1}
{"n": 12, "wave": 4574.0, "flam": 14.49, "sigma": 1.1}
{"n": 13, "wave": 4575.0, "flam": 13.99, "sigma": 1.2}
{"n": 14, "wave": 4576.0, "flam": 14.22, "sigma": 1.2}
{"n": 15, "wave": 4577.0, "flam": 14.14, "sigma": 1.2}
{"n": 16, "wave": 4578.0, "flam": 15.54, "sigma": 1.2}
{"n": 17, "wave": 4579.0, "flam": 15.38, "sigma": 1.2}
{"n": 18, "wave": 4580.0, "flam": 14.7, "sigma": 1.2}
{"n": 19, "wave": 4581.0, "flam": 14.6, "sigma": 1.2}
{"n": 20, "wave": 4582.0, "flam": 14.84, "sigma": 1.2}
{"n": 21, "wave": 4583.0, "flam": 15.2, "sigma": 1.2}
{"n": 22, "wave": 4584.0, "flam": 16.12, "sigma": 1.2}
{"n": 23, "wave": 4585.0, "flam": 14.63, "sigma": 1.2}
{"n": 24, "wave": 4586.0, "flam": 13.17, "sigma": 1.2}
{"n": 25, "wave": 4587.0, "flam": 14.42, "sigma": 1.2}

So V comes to 14.22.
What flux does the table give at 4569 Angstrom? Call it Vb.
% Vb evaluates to 14.09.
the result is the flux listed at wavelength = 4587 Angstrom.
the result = 14.42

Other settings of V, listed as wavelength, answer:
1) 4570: 14.22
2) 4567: 11.44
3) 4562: 13.04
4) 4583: 15.2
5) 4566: 13.65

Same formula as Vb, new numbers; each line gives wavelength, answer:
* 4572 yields 14.45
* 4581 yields 14.6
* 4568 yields 13.11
